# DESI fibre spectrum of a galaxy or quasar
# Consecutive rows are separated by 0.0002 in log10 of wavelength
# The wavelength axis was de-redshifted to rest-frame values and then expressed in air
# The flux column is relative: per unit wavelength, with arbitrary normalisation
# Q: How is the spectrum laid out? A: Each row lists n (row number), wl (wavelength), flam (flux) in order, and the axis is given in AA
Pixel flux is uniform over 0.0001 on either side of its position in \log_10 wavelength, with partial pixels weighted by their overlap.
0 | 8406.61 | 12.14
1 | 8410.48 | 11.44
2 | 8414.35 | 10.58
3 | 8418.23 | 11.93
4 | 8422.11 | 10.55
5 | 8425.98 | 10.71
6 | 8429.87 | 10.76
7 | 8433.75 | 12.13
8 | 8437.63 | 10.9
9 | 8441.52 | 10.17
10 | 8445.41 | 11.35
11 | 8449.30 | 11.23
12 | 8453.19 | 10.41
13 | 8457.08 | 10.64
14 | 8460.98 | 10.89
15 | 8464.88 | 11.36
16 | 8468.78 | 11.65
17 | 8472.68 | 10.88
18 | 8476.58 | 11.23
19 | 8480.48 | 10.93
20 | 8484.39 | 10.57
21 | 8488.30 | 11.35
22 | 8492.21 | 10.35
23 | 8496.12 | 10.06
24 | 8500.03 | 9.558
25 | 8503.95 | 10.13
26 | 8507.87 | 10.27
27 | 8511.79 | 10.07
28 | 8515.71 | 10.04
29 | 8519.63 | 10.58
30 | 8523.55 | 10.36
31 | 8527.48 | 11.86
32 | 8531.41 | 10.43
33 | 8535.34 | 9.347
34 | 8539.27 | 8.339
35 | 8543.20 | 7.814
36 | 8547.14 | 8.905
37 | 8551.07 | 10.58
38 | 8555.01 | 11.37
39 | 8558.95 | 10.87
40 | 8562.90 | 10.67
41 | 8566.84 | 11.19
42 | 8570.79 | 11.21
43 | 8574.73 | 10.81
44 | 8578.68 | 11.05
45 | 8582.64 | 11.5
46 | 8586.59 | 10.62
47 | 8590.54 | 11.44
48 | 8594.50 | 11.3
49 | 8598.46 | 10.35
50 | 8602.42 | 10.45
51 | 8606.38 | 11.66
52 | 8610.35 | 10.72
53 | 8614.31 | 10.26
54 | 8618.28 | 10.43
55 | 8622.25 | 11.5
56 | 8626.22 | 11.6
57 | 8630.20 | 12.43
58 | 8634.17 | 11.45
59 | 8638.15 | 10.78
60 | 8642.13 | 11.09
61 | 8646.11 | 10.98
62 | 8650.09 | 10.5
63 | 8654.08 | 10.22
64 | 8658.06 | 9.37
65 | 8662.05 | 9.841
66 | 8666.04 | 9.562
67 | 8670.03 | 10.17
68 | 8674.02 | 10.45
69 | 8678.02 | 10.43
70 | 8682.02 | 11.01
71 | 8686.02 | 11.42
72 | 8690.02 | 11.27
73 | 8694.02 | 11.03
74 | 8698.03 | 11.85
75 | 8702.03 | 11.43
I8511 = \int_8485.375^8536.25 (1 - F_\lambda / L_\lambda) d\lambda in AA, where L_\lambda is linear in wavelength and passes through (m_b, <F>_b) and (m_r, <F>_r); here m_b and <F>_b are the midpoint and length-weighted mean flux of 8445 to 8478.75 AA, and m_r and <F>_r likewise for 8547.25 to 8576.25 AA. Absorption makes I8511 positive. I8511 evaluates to 2.71 AA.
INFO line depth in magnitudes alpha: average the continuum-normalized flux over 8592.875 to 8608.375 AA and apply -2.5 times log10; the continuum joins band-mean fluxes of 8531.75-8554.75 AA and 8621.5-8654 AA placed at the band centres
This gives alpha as -0.048 mag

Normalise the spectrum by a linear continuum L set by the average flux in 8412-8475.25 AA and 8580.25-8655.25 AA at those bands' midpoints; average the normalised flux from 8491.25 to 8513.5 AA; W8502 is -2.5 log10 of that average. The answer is 0.10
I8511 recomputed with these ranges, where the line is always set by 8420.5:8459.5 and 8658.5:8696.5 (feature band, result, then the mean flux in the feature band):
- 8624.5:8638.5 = -1.4 AA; 11.7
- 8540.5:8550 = 1.9 AA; 8.57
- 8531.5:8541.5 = 1.5 AA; 9.12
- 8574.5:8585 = -0.5 AA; 11.1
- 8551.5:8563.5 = -0.3 AA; 10.9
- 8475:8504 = 0.7 AA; 10.5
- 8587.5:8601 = -0.4 AA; 11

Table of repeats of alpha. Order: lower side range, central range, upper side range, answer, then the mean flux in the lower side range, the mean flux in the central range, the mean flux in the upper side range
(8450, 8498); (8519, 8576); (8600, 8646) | 0.07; 10.9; 10.3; 11.1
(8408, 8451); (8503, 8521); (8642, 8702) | 0.07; 11.1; 10.2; 10.6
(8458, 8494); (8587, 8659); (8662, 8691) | -0.03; 11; 10.9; 10.5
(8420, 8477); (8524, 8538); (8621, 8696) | 0.05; 11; 10.4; 10.8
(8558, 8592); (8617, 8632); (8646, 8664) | -0.11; 11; 11.5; 10.1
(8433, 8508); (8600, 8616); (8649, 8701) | -0.01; 10.8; 10.8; 10.6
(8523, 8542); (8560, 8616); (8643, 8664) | -0.09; 9.95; 10.9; 10.2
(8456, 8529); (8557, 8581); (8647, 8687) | -0.05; 10.7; 11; 10.3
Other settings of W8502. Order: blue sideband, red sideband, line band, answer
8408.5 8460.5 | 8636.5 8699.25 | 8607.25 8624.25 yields -0.010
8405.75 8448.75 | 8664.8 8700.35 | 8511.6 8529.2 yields 0.040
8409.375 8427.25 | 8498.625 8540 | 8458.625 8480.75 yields -0.058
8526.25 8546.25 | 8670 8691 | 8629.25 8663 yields -0.023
